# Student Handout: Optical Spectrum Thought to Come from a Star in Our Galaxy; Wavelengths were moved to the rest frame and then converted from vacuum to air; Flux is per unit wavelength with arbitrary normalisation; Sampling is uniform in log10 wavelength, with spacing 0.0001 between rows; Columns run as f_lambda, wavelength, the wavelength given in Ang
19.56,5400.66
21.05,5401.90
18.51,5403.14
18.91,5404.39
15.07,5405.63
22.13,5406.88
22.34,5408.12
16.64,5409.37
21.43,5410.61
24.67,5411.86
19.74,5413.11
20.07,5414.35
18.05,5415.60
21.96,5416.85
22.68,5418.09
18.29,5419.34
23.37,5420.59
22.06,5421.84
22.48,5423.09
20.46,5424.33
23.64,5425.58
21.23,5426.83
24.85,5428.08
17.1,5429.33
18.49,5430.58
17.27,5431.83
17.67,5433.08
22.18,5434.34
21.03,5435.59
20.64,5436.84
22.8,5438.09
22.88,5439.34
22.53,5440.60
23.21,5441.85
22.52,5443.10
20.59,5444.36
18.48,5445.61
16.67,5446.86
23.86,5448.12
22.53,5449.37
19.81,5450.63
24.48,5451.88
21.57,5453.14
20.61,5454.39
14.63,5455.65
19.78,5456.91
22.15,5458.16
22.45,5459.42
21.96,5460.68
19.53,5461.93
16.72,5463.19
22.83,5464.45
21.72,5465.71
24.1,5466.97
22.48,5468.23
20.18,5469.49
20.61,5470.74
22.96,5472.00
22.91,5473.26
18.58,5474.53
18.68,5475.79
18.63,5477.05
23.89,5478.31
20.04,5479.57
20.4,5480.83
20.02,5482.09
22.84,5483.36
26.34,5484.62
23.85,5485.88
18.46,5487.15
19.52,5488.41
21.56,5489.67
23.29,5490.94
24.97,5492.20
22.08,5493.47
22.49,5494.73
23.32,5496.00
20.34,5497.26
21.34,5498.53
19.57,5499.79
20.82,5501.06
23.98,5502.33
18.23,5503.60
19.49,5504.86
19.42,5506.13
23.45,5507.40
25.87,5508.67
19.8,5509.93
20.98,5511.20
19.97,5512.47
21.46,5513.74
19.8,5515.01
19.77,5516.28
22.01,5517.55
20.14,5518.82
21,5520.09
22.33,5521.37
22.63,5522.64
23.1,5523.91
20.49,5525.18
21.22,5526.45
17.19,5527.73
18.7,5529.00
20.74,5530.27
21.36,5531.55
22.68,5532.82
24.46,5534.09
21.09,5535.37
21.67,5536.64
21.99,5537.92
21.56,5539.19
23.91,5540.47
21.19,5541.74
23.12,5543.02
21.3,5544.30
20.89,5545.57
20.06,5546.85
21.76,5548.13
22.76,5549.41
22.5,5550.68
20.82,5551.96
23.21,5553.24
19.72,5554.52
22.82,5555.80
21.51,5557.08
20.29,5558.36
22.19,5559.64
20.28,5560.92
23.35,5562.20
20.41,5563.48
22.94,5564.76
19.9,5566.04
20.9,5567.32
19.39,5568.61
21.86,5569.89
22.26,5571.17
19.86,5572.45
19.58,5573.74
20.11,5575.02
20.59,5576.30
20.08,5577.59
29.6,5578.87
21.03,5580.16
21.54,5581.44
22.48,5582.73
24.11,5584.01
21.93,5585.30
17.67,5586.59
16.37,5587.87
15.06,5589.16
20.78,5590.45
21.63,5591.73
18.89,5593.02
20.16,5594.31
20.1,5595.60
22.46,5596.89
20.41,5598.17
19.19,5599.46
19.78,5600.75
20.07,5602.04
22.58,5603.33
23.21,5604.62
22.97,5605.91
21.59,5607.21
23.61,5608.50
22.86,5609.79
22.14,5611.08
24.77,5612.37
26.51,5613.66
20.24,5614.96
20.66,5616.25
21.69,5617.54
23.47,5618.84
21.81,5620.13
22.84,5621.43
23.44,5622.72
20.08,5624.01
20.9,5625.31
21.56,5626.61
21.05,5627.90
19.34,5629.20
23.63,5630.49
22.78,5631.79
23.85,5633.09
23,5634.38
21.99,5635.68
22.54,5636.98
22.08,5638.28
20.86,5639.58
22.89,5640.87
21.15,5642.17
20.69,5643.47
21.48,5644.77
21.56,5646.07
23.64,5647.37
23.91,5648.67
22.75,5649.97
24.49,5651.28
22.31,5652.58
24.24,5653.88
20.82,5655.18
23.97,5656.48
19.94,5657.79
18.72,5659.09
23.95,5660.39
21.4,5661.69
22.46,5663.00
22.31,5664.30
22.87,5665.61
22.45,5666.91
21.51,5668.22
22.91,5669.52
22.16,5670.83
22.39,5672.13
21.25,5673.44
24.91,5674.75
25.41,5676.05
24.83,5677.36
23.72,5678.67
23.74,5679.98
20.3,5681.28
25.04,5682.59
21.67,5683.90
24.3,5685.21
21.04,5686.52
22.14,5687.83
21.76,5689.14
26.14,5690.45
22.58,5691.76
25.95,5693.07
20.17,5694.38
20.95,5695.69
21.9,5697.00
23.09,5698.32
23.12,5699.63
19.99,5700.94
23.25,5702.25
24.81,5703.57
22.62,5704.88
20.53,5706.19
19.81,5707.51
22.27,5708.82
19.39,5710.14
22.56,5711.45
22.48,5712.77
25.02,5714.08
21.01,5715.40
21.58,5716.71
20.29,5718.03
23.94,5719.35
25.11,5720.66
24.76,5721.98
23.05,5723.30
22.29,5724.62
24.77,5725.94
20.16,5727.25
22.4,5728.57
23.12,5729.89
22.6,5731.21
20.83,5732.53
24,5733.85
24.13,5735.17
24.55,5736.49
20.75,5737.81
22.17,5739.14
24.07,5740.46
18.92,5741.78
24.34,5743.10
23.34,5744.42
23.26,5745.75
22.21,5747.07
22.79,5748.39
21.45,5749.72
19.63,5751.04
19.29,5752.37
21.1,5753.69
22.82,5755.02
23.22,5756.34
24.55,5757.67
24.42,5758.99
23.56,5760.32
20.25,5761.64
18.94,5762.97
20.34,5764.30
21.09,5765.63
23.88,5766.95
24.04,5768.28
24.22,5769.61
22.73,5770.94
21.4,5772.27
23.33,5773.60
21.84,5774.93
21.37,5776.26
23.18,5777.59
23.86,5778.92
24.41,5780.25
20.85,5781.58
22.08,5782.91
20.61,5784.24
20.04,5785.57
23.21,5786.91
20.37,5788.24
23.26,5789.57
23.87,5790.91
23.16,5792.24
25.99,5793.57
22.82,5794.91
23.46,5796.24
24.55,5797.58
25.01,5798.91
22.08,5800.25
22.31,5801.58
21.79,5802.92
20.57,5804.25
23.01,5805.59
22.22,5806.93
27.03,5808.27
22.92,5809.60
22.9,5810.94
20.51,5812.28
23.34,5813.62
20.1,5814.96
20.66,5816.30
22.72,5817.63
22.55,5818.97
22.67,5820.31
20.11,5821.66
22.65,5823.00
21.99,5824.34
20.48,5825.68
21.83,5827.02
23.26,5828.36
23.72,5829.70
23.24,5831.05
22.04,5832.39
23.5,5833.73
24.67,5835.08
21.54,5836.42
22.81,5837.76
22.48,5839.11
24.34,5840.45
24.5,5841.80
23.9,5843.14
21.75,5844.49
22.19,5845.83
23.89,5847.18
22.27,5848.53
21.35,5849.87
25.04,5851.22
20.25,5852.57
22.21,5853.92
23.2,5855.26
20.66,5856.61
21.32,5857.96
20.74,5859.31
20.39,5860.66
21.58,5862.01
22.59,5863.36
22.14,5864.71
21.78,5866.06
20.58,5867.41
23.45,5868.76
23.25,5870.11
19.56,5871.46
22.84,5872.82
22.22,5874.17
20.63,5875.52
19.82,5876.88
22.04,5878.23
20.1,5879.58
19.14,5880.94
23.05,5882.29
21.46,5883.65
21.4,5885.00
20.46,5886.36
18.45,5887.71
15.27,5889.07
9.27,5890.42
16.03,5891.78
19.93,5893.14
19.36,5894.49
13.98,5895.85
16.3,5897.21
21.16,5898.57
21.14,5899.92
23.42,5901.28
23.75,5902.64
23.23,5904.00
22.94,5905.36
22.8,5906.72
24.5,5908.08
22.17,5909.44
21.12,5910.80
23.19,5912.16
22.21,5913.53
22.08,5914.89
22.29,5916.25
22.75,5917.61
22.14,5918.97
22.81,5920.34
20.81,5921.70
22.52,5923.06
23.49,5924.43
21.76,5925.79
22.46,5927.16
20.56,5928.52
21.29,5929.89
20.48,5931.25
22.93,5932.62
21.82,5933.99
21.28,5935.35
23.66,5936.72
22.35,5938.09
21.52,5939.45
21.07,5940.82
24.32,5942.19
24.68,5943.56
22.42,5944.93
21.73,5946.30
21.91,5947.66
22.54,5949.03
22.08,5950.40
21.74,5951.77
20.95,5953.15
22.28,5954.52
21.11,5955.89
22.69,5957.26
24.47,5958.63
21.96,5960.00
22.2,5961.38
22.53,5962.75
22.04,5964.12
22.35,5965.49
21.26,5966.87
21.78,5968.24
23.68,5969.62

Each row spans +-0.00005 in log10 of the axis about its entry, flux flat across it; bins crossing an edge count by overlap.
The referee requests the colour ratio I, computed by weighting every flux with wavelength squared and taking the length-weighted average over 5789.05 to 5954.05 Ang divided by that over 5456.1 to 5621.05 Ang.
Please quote 1.2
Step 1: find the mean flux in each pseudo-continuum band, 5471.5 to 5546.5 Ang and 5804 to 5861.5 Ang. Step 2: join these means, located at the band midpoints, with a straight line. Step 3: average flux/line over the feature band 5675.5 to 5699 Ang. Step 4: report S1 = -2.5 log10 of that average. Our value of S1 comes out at -0.05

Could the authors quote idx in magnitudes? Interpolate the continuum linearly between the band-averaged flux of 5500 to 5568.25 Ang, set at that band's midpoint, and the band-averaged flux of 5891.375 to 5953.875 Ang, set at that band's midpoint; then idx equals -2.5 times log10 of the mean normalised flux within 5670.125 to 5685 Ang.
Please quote -0.08 mag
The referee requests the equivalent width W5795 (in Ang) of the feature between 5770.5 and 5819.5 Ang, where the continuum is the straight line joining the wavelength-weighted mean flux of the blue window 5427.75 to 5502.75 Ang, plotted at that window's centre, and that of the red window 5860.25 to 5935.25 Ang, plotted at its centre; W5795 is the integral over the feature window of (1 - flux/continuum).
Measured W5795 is -3.5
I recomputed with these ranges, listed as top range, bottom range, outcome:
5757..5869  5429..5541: 1.19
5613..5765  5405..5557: 1.14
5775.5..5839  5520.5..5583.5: 1.15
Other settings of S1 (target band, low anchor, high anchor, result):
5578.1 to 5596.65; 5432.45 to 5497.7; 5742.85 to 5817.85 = 0.05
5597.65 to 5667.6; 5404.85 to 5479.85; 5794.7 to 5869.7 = -0.02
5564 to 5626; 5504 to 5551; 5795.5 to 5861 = 0.01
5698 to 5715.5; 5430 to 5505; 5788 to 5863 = 0.00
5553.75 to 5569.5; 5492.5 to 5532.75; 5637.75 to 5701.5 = 0.02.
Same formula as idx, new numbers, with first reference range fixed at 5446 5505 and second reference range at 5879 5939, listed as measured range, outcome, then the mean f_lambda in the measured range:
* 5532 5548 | -0.04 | 22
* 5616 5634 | -0.04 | 22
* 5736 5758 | -0.06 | 22.2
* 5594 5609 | -0.01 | 21.3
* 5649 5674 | -0.06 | 22.3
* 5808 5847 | -0.08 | 22.6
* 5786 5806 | -0.10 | 23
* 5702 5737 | -0.08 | 22.6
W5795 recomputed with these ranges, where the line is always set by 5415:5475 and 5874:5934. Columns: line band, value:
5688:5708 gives -1.4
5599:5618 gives -1.1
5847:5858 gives -0.7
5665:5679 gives -1.4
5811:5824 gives -0.5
